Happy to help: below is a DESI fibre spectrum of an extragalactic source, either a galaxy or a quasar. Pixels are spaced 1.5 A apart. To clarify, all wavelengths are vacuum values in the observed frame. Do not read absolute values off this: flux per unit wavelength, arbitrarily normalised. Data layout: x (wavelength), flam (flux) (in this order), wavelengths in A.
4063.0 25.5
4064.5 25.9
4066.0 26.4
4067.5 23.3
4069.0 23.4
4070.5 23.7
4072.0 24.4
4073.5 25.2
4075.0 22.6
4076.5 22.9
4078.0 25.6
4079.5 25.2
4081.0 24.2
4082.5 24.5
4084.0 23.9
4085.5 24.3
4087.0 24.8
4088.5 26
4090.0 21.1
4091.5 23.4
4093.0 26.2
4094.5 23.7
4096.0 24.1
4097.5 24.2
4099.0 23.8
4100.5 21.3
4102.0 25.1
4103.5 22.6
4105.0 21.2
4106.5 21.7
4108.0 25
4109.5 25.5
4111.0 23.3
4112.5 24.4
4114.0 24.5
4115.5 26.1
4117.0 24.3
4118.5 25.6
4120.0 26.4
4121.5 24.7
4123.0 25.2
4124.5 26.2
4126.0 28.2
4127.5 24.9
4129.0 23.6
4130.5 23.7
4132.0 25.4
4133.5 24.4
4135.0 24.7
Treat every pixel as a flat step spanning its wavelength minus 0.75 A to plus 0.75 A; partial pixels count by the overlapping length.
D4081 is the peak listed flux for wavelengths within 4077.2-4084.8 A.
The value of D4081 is 25.6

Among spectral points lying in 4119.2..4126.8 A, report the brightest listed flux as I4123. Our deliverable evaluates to 28.2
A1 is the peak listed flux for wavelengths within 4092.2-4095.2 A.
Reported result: 26.2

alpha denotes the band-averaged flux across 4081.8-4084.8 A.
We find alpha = 24.2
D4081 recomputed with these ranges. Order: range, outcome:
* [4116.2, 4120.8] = 26.4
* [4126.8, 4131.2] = 24.9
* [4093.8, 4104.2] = 25.1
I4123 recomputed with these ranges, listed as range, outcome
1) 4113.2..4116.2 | 26.1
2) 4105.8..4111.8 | 25.5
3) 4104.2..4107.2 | 21.7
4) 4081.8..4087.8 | 24.8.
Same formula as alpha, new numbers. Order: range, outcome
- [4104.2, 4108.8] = 22.7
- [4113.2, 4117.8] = 25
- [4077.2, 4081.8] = 25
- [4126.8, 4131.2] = 24.1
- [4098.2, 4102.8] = 23.4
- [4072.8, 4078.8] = 24.1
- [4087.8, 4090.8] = 23.5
